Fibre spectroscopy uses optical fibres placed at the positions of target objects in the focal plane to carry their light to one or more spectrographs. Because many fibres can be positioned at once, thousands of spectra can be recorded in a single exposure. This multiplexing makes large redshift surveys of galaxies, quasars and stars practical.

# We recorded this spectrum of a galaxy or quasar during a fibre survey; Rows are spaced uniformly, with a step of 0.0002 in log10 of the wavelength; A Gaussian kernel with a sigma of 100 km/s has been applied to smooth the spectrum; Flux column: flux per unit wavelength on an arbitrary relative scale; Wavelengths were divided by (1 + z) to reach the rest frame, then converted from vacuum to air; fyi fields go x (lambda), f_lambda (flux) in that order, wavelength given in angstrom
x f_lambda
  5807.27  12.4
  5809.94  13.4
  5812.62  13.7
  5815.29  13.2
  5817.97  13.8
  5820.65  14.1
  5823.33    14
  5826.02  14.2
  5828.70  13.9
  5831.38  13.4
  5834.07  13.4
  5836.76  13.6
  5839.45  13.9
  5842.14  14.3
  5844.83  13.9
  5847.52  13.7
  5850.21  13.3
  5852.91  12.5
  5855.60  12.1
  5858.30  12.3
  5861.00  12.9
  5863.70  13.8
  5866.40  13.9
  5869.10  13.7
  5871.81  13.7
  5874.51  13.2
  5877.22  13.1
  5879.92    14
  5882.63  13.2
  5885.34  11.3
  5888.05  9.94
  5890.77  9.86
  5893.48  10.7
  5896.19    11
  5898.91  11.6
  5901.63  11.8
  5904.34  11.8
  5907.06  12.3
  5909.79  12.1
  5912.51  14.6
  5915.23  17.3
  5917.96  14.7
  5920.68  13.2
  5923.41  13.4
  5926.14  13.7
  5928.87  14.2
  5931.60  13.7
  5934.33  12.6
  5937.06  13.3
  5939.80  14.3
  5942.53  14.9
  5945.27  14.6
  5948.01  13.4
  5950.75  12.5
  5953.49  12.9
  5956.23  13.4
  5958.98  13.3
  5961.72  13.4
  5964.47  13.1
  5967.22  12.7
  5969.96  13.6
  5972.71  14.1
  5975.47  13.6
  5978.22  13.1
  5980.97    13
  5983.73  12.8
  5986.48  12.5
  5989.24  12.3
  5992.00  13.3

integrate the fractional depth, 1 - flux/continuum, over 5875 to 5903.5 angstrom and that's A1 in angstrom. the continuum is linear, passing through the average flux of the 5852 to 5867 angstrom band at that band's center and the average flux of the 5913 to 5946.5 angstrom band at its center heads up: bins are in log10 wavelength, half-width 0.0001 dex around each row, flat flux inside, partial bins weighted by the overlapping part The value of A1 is 3.6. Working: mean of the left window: 12.9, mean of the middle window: 11.7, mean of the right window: 14.2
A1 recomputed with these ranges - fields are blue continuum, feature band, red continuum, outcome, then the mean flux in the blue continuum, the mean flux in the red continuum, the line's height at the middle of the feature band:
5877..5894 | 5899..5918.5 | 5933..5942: -1.24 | 11.7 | 13.5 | 12.5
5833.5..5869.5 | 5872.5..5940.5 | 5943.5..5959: 2.78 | 13.4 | 13.4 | 13.4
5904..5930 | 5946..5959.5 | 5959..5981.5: 0.33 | 13.8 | 13.3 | 13.5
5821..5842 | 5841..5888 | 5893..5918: 0.75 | 13.8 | 12.8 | 13.3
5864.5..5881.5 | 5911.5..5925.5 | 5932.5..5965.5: -1.10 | 13.6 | 13.5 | 13.5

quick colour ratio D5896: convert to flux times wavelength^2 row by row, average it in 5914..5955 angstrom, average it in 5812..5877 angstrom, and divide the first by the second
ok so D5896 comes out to 1.1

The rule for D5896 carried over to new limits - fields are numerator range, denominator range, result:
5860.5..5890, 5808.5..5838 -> 0.96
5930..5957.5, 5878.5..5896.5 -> 1.21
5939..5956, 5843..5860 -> 1.09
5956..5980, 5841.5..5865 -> 1.05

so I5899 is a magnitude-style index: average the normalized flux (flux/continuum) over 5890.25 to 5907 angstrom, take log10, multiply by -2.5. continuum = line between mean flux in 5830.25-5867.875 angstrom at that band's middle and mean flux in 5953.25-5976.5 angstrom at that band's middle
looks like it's 0.18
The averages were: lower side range 13.4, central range 11.3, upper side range 13.4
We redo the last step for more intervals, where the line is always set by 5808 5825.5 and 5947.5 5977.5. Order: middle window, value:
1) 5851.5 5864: 0.077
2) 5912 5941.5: -0.057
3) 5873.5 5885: 0.025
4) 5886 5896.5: 0.283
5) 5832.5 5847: -0.015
